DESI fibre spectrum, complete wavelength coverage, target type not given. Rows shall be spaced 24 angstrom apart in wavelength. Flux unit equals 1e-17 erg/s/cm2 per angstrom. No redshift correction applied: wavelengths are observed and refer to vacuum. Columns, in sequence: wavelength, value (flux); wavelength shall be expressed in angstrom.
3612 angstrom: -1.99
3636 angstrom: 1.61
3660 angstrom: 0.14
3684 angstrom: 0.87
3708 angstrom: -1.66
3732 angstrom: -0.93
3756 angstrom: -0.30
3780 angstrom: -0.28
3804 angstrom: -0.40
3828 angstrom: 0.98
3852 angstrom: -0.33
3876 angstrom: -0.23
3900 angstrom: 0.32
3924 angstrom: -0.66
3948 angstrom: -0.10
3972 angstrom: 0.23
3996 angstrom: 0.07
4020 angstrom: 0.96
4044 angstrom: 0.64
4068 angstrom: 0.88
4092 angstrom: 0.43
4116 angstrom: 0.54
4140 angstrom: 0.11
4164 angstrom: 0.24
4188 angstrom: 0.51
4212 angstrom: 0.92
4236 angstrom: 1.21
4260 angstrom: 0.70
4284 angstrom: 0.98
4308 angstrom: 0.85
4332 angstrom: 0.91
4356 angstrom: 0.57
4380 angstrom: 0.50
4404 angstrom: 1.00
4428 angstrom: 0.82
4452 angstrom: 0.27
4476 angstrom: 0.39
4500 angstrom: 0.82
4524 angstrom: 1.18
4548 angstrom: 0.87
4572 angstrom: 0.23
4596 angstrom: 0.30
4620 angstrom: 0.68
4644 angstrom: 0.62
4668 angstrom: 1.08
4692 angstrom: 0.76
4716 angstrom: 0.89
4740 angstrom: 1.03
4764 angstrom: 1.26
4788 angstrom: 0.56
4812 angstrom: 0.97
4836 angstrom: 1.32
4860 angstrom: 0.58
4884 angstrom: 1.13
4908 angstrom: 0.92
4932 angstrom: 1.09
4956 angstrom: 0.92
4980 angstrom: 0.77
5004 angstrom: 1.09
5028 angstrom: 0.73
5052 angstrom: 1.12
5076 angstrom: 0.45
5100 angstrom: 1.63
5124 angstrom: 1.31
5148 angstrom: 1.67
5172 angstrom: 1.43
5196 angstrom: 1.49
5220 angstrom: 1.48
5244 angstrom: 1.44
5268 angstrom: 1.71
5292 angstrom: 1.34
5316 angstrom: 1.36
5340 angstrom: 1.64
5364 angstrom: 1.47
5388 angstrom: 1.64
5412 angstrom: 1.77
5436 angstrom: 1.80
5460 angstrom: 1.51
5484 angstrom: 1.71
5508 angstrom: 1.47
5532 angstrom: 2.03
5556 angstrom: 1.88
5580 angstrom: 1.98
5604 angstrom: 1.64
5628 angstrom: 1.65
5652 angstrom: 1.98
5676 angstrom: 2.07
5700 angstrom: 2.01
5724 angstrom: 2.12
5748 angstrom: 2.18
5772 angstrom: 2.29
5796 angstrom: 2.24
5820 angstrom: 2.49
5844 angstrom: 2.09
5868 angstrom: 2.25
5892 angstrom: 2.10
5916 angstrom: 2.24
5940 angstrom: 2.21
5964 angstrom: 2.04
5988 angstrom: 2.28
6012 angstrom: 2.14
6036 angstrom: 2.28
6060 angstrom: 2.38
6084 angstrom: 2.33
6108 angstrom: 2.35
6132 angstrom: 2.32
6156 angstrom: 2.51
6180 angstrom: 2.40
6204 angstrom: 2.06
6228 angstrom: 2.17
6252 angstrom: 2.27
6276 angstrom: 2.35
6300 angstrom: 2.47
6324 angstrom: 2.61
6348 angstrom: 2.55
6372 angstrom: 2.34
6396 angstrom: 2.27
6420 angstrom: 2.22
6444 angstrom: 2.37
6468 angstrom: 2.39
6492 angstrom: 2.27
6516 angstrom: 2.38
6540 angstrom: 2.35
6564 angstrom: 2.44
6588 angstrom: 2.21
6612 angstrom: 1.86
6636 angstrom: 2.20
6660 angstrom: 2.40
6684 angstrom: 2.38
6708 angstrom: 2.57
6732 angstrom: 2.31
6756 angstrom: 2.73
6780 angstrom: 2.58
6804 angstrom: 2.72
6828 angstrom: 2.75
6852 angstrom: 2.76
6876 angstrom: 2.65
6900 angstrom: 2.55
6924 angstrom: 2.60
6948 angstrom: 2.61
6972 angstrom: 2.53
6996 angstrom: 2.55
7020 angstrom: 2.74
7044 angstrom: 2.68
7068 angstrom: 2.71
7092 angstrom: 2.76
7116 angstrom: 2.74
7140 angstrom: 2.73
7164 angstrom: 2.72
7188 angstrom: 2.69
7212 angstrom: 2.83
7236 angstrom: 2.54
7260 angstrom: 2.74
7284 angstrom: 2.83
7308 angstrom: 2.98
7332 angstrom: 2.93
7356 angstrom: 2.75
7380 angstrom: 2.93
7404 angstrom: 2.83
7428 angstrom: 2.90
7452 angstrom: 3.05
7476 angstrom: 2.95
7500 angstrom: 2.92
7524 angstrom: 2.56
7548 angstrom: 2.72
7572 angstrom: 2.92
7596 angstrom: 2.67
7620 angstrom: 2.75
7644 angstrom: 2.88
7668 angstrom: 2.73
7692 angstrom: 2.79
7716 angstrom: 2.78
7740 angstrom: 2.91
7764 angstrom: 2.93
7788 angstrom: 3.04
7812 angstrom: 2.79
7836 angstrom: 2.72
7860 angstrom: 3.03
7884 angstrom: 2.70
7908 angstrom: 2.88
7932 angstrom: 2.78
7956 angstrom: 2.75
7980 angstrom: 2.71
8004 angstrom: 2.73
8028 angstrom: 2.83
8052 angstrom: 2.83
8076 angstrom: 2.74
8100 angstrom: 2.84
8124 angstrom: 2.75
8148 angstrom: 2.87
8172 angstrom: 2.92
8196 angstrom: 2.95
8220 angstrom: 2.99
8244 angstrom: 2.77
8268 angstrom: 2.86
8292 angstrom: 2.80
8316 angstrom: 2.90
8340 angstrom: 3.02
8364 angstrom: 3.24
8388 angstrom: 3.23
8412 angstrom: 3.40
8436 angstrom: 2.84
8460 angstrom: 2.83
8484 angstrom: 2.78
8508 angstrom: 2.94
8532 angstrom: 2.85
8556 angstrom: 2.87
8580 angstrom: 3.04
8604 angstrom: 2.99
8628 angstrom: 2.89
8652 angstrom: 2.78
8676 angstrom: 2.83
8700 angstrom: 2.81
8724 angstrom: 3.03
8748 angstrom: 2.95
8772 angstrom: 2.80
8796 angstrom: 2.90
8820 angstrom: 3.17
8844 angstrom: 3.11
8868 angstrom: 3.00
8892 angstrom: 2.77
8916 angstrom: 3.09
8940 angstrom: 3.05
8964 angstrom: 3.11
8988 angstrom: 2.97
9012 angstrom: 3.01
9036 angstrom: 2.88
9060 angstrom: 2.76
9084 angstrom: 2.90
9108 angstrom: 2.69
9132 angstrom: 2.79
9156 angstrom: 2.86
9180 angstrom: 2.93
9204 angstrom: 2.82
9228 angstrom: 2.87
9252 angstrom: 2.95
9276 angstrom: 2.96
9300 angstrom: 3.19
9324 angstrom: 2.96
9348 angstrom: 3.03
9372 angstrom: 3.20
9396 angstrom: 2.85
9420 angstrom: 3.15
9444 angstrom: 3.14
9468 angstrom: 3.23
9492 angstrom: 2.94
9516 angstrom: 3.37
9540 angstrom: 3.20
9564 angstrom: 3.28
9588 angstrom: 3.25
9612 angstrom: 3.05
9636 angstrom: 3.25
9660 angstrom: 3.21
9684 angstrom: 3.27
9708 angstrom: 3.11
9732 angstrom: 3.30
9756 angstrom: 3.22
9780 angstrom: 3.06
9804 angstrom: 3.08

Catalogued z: 0.28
